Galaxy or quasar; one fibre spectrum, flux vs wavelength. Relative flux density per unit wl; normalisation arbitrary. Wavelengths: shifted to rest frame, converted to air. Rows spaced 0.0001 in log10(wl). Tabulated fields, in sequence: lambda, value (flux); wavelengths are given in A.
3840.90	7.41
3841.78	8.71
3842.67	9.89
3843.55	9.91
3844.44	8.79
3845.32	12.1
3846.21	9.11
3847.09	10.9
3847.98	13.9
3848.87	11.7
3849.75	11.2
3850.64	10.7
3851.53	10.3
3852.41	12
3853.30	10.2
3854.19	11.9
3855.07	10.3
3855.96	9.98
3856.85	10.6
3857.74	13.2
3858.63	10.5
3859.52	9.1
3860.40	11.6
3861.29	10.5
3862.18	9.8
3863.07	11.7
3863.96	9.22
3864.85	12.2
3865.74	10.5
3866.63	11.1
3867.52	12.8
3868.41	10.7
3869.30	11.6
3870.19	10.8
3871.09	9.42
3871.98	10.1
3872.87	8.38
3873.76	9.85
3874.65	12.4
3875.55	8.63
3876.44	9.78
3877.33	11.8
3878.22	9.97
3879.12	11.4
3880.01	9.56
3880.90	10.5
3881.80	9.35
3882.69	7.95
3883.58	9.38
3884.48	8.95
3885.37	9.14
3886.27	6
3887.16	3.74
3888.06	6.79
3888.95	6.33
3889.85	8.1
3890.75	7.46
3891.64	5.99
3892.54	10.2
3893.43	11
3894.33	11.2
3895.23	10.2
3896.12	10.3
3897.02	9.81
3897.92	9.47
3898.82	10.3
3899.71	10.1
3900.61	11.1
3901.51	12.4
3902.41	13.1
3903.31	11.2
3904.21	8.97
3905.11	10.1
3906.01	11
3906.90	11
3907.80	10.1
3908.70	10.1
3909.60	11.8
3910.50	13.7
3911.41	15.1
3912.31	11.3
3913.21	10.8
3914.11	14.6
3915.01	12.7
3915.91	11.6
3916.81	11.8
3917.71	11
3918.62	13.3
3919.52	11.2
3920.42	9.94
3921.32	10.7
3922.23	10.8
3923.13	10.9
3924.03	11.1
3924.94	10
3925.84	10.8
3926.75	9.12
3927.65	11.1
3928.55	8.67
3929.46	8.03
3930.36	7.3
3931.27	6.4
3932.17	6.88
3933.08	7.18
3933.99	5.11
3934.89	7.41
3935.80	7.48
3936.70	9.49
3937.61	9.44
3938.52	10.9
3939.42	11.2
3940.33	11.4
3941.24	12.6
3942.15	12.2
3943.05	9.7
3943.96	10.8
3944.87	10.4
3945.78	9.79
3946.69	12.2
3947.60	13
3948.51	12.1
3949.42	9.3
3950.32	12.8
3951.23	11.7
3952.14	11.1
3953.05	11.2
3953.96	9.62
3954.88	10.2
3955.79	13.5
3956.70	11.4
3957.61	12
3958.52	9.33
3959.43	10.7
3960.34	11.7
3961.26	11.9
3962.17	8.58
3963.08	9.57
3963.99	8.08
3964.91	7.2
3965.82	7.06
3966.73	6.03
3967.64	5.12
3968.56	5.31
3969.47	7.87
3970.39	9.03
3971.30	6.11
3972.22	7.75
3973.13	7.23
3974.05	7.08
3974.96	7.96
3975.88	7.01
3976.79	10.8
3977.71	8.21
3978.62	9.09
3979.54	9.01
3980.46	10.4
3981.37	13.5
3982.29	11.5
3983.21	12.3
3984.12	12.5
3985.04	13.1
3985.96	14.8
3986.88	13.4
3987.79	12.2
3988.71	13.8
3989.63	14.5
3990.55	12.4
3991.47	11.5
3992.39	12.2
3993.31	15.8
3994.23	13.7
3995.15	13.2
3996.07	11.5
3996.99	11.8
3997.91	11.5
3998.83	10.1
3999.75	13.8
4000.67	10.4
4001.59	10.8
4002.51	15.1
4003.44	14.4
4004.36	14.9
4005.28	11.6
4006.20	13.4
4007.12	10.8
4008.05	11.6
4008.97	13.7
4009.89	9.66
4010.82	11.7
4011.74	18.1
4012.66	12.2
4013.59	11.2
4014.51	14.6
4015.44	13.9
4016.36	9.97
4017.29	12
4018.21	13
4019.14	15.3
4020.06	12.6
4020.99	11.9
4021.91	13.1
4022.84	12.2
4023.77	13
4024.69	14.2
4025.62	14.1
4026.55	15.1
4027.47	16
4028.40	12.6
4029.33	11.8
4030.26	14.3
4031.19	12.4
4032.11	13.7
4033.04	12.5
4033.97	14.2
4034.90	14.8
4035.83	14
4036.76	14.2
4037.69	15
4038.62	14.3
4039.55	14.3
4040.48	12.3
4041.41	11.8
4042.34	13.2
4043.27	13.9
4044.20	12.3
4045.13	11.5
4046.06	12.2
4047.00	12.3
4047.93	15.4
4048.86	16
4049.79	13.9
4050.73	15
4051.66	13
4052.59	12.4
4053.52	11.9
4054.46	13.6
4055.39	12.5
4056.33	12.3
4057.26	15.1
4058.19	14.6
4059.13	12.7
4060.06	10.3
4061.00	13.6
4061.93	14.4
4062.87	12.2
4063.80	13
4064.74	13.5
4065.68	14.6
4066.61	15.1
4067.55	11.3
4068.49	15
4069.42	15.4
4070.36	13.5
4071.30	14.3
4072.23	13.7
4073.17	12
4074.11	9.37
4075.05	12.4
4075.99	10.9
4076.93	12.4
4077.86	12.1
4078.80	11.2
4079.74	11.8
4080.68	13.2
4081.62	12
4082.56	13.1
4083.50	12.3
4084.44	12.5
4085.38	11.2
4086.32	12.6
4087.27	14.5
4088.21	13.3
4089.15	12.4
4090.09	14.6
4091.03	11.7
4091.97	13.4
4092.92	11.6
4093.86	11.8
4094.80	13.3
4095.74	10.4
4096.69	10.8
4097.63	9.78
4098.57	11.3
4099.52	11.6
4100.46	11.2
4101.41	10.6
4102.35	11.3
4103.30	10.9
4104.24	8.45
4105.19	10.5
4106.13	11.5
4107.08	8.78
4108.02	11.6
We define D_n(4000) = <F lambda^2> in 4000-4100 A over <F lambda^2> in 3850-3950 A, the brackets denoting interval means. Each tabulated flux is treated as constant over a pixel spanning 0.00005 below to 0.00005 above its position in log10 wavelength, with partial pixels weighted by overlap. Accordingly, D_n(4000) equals 1.4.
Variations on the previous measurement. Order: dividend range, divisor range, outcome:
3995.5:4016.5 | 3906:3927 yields 1.14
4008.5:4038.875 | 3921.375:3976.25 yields 1.47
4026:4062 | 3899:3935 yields 1.37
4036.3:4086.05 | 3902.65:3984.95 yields 1.37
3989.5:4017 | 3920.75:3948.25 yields 1.34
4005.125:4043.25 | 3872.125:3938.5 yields 1.42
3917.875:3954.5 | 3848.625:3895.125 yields 1.05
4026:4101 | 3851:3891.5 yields 1.45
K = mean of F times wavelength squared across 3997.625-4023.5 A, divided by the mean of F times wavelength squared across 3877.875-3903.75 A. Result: 1.44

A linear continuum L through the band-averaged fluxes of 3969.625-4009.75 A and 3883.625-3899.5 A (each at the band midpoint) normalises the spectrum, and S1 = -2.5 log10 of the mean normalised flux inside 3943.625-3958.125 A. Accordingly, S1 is -0.10 mag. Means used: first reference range 8.57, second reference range 11.5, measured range 11.3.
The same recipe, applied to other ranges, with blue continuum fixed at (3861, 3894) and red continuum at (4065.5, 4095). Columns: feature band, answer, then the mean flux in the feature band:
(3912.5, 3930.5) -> -0.064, 10.8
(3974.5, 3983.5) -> 0.126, 9.93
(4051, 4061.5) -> -0.051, 13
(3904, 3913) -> -0.135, 11.4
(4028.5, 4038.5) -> -0.140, 13.7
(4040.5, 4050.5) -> -0.089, 13.2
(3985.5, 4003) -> -0.124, 12.8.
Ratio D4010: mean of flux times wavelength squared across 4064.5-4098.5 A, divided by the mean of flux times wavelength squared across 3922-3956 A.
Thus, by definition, 1.34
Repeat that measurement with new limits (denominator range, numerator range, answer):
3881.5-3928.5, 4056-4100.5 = 1.34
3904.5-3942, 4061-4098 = 1.32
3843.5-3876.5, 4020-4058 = 1.37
